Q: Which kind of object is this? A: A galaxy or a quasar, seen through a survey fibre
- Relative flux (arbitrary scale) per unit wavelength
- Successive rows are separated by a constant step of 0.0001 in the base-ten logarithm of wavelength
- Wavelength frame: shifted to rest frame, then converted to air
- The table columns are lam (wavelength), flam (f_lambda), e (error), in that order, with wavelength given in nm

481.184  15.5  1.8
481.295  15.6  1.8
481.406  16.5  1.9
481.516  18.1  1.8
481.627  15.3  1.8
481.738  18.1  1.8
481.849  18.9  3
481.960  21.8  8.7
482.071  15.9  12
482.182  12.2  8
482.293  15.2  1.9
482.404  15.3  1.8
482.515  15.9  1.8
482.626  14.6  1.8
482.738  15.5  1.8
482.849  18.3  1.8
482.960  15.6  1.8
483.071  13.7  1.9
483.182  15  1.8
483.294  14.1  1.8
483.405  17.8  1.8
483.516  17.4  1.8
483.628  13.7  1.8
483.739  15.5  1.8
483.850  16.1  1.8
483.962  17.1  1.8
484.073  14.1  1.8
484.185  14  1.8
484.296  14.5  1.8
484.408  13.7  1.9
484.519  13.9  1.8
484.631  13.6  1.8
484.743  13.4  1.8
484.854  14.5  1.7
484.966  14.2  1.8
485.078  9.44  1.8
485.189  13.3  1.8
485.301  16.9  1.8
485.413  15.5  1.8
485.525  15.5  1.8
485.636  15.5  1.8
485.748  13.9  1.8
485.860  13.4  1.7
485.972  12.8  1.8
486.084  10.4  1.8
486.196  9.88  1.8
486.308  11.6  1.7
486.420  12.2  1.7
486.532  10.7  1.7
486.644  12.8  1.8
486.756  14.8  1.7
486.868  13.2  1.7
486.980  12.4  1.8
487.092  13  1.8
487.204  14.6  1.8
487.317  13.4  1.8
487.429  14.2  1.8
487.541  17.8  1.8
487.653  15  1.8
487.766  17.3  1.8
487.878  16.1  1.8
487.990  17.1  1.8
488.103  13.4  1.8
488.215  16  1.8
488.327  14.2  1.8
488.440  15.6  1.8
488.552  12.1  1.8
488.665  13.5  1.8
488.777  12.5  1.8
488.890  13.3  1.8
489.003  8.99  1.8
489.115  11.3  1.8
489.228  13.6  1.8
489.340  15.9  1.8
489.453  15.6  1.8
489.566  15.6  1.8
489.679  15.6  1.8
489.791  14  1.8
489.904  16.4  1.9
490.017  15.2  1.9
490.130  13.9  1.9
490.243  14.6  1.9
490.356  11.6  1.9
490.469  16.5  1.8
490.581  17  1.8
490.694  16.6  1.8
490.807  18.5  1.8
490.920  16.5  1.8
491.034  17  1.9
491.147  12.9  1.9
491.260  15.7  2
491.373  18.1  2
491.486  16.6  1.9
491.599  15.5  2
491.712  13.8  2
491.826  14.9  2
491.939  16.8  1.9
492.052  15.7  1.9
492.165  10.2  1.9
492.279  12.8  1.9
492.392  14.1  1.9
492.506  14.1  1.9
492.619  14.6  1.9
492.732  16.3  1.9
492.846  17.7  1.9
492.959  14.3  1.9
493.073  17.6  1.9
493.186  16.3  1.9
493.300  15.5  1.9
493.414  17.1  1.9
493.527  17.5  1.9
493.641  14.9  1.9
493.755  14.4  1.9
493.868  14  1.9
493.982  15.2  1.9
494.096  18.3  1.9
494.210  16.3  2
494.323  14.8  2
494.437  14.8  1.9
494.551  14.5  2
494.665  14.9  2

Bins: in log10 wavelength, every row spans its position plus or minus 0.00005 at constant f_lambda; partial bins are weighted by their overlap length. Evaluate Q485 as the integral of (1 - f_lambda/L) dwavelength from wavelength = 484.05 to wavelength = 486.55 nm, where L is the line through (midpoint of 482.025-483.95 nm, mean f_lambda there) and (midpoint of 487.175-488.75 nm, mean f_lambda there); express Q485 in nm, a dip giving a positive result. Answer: 0.30 nm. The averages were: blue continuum 15.4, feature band 13.4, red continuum 15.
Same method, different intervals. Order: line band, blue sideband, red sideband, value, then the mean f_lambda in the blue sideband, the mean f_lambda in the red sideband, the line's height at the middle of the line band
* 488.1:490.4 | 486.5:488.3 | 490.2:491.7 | 0.19 nm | 14.5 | 15.9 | 15.2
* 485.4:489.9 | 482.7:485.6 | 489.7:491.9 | 0.40 nm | 14.9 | 15.6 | 15.2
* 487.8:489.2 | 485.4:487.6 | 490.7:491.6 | 0.09 nm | 13.3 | 16.4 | 14.7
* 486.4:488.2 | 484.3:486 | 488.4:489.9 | -0.06 nm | 14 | 13.7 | 13.9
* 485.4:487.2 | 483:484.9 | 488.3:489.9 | 0.18 nm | 14.8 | 13.8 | 14.4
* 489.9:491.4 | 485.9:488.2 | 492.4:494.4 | -0.08 nm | 13.7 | 15.8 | 14.9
